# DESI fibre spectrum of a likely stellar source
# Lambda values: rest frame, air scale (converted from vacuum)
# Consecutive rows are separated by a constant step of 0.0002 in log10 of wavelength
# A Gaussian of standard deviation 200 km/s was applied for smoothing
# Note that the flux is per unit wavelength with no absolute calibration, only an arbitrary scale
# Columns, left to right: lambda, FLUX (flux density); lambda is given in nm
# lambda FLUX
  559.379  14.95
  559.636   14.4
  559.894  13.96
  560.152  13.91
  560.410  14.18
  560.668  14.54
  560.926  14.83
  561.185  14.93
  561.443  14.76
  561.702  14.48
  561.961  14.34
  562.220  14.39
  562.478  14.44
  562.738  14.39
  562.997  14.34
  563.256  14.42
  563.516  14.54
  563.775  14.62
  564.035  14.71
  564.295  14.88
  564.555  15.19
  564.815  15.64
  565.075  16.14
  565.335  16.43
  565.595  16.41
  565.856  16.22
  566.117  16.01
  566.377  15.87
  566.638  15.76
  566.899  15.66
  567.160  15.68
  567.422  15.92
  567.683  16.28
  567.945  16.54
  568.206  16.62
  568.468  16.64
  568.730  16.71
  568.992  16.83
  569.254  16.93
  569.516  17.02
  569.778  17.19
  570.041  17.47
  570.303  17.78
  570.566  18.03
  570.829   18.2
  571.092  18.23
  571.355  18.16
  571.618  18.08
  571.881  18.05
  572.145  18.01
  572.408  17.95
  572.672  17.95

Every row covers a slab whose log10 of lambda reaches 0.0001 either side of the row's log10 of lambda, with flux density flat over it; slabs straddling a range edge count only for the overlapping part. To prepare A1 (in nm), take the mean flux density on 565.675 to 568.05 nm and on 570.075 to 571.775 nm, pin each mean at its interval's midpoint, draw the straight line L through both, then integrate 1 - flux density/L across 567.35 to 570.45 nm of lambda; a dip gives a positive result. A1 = 0.03 nm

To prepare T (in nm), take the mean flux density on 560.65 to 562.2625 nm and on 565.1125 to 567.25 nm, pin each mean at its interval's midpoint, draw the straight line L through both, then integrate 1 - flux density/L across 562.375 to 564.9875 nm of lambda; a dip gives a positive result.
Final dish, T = 0.09 nm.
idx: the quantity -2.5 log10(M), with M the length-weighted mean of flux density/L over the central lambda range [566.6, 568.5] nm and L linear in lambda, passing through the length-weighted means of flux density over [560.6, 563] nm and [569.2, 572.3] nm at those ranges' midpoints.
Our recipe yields 0.034 mag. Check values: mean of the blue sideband 14.6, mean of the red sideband 17.8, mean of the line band 16.1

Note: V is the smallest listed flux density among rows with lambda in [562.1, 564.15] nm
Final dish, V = 14.34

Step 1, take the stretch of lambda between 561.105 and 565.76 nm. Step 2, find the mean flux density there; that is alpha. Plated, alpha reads 15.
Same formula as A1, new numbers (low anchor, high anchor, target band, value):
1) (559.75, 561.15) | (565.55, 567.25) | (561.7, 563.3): 0.052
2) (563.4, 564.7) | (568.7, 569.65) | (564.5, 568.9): -0.068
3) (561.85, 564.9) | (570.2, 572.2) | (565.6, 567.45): 0.013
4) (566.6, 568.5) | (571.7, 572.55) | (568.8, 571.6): -0.060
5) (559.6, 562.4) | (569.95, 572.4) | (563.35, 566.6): 0.059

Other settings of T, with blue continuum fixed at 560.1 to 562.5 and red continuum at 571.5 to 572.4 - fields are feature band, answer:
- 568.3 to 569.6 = 0.02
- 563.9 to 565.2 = 0.02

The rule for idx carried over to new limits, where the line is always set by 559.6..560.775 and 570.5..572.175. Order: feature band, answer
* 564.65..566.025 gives -0.01 mag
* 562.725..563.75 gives 0.06 mag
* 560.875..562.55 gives 0.01 mag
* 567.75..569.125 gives 0.03 mag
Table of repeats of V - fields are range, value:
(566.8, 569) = 15.66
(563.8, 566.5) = 14.71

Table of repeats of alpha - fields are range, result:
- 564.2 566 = 15.9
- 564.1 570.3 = 16.3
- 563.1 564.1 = 14.6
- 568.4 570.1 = 17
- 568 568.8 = 16.6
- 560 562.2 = 14.5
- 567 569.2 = 16.4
